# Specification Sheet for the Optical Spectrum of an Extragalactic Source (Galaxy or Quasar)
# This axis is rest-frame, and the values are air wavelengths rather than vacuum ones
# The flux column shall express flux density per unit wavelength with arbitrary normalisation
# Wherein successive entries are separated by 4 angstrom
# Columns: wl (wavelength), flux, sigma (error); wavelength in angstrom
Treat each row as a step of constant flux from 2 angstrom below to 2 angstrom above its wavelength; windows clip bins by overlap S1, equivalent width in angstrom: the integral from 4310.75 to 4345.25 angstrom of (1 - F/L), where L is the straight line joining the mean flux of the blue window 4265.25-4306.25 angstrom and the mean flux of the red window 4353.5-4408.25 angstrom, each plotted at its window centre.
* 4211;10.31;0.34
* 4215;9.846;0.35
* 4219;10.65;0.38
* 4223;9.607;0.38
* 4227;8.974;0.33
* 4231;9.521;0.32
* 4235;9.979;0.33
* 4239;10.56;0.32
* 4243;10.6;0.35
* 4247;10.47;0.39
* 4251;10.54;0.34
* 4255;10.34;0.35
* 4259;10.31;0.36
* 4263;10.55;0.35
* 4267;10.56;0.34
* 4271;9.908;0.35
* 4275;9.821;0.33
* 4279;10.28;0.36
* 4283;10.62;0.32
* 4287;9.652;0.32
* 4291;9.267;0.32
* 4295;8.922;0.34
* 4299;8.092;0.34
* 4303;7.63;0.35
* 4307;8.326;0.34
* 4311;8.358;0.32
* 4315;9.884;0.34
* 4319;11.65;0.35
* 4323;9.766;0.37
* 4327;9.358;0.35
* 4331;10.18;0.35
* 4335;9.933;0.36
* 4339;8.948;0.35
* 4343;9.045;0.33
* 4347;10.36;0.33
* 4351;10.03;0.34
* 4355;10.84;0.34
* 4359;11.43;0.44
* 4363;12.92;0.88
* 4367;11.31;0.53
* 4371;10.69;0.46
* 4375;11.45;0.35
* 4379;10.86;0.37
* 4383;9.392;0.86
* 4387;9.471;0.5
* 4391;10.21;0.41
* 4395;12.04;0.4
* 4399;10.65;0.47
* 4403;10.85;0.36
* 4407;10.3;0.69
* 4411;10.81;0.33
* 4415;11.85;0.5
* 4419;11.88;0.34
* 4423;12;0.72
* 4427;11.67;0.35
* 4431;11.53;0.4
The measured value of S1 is 1.1 angstrom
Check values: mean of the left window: 9.43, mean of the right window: 10.9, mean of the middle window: 9.75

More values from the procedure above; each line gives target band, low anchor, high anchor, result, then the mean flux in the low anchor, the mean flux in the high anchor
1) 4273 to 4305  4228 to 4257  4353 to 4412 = 3.6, 10.2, 10.9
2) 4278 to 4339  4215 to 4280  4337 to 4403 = 5.6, 10.2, 10.6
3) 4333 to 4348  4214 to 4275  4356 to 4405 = 1.7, 10.2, 10.9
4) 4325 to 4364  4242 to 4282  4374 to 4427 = 1.7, 10.3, 10.9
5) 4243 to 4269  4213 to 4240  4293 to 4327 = -2.4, 9.85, 9.09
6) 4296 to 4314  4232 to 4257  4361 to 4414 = 4.0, 10.4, 10.9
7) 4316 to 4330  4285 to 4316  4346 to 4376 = -0.9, 8.73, 11.1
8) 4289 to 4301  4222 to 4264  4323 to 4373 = 1.8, 10.1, 10.4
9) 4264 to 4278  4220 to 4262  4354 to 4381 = 0.4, 10.1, 11.4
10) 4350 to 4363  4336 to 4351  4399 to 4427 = -1.7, 9.56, 11.3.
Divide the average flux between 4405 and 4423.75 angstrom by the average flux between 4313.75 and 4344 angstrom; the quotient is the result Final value 1.15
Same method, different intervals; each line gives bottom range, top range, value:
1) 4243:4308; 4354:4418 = 1.12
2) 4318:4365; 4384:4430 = 1.07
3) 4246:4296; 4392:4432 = 1.12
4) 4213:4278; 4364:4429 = 1.08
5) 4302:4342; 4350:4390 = 1.15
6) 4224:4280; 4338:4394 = 1.04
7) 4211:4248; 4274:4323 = 0.94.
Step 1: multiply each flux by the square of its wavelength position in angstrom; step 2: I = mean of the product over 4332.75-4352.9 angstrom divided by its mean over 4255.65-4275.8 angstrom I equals 1.0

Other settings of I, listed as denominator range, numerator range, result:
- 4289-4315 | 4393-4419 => 1.37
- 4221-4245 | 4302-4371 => 1.07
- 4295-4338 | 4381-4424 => 1.21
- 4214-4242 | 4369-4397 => 1.15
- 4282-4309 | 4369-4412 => 1.25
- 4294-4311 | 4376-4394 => 1.29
